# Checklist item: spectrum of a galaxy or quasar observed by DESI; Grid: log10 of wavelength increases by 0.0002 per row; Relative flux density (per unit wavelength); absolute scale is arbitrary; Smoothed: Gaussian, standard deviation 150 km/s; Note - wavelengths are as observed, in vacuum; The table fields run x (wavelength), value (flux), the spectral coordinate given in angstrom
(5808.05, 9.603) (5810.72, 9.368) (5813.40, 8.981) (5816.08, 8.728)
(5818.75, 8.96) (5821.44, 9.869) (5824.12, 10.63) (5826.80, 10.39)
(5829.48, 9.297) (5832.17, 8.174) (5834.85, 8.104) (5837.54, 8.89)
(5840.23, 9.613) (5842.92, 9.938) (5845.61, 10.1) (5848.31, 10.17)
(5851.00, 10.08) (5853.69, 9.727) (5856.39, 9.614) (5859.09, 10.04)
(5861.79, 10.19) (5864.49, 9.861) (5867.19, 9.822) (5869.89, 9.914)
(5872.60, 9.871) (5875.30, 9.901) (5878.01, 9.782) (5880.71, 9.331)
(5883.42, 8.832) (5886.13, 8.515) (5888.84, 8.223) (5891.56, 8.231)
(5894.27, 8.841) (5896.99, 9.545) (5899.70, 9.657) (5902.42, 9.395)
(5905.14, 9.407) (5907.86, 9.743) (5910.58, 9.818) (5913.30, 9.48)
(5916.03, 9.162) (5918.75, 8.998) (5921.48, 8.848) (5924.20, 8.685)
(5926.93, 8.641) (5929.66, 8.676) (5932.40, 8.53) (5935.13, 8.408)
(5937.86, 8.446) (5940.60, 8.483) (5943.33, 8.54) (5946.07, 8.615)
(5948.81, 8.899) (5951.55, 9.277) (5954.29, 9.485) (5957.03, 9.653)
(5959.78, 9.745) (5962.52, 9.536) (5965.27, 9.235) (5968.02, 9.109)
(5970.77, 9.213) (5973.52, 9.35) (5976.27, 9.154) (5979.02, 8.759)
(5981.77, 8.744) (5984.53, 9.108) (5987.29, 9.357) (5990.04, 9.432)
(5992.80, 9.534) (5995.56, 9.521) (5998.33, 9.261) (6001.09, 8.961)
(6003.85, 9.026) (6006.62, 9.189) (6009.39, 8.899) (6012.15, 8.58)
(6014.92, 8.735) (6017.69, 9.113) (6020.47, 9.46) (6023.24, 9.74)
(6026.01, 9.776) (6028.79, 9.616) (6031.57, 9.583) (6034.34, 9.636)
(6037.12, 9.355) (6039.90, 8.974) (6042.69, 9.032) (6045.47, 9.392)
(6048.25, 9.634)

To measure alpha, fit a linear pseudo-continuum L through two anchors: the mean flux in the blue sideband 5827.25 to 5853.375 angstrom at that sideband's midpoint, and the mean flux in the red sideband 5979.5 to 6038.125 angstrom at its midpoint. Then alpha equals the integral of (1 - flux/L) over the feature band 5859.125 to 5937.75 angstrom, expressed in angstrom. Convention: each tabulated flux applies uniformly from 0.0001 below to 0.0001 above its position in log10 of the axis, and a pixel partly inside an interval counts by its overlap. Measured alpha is 1.2 angstrom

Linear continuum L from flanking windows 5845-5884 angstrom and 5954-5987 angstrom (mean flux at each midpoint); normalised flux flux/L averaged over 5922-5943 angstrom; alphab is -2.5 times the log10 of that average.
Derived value 0.11 mag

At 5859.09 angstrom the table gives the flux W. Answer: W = 10.04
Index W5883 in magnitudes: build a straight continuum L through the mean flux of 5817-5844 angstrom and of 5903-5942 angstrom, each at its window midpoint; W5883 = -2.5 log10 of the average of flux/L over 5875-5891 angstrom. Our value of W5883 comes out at 0.02 mag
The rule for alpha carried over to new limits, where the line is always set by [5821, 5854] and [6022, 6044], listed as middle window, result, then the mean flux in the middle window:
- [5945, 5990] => 1.4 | 9.21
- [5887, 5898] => 1.0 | 8.67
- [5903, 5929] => 1.0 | 9.19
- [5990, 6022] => 1.2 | 9.13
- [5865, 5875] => -0.3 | 9.87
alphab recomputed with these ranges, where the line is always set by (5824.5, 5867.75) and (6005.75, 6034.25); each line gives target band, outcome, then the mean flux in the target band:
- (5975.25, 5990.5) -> 0.034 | 9.07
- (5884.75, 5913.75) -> 0.044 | 9.16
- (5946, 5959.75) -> 0.016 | 9.29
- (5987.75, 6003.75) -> 0.002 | 9.32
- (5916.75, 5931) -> 0.083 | 8.79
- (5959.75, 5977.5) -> 0.010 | 9.31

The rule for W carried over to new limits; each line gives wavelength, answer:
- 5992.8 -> 9.534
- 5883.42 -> 8.832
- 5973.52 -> 9.35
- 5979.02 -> 8.759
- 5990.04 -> 9.432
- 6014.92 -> 8.735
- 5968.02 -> 9.109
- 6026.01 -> 9.776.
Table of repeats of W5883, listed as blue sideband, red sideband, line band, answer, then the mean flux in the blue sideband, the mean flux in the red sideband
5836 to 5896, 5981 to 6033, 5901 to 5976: 0.03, 9.52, 9.25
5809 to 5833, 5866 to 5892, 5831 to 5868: -0.03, 9.41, 9.27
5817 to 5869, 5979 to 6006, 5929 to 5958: 0.06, 9.65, 9.19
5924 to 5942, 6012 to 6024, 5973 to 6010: -0.02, 8.54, 9.15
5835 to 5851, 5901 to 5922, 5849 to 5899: 0.01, 9.65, 9.38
